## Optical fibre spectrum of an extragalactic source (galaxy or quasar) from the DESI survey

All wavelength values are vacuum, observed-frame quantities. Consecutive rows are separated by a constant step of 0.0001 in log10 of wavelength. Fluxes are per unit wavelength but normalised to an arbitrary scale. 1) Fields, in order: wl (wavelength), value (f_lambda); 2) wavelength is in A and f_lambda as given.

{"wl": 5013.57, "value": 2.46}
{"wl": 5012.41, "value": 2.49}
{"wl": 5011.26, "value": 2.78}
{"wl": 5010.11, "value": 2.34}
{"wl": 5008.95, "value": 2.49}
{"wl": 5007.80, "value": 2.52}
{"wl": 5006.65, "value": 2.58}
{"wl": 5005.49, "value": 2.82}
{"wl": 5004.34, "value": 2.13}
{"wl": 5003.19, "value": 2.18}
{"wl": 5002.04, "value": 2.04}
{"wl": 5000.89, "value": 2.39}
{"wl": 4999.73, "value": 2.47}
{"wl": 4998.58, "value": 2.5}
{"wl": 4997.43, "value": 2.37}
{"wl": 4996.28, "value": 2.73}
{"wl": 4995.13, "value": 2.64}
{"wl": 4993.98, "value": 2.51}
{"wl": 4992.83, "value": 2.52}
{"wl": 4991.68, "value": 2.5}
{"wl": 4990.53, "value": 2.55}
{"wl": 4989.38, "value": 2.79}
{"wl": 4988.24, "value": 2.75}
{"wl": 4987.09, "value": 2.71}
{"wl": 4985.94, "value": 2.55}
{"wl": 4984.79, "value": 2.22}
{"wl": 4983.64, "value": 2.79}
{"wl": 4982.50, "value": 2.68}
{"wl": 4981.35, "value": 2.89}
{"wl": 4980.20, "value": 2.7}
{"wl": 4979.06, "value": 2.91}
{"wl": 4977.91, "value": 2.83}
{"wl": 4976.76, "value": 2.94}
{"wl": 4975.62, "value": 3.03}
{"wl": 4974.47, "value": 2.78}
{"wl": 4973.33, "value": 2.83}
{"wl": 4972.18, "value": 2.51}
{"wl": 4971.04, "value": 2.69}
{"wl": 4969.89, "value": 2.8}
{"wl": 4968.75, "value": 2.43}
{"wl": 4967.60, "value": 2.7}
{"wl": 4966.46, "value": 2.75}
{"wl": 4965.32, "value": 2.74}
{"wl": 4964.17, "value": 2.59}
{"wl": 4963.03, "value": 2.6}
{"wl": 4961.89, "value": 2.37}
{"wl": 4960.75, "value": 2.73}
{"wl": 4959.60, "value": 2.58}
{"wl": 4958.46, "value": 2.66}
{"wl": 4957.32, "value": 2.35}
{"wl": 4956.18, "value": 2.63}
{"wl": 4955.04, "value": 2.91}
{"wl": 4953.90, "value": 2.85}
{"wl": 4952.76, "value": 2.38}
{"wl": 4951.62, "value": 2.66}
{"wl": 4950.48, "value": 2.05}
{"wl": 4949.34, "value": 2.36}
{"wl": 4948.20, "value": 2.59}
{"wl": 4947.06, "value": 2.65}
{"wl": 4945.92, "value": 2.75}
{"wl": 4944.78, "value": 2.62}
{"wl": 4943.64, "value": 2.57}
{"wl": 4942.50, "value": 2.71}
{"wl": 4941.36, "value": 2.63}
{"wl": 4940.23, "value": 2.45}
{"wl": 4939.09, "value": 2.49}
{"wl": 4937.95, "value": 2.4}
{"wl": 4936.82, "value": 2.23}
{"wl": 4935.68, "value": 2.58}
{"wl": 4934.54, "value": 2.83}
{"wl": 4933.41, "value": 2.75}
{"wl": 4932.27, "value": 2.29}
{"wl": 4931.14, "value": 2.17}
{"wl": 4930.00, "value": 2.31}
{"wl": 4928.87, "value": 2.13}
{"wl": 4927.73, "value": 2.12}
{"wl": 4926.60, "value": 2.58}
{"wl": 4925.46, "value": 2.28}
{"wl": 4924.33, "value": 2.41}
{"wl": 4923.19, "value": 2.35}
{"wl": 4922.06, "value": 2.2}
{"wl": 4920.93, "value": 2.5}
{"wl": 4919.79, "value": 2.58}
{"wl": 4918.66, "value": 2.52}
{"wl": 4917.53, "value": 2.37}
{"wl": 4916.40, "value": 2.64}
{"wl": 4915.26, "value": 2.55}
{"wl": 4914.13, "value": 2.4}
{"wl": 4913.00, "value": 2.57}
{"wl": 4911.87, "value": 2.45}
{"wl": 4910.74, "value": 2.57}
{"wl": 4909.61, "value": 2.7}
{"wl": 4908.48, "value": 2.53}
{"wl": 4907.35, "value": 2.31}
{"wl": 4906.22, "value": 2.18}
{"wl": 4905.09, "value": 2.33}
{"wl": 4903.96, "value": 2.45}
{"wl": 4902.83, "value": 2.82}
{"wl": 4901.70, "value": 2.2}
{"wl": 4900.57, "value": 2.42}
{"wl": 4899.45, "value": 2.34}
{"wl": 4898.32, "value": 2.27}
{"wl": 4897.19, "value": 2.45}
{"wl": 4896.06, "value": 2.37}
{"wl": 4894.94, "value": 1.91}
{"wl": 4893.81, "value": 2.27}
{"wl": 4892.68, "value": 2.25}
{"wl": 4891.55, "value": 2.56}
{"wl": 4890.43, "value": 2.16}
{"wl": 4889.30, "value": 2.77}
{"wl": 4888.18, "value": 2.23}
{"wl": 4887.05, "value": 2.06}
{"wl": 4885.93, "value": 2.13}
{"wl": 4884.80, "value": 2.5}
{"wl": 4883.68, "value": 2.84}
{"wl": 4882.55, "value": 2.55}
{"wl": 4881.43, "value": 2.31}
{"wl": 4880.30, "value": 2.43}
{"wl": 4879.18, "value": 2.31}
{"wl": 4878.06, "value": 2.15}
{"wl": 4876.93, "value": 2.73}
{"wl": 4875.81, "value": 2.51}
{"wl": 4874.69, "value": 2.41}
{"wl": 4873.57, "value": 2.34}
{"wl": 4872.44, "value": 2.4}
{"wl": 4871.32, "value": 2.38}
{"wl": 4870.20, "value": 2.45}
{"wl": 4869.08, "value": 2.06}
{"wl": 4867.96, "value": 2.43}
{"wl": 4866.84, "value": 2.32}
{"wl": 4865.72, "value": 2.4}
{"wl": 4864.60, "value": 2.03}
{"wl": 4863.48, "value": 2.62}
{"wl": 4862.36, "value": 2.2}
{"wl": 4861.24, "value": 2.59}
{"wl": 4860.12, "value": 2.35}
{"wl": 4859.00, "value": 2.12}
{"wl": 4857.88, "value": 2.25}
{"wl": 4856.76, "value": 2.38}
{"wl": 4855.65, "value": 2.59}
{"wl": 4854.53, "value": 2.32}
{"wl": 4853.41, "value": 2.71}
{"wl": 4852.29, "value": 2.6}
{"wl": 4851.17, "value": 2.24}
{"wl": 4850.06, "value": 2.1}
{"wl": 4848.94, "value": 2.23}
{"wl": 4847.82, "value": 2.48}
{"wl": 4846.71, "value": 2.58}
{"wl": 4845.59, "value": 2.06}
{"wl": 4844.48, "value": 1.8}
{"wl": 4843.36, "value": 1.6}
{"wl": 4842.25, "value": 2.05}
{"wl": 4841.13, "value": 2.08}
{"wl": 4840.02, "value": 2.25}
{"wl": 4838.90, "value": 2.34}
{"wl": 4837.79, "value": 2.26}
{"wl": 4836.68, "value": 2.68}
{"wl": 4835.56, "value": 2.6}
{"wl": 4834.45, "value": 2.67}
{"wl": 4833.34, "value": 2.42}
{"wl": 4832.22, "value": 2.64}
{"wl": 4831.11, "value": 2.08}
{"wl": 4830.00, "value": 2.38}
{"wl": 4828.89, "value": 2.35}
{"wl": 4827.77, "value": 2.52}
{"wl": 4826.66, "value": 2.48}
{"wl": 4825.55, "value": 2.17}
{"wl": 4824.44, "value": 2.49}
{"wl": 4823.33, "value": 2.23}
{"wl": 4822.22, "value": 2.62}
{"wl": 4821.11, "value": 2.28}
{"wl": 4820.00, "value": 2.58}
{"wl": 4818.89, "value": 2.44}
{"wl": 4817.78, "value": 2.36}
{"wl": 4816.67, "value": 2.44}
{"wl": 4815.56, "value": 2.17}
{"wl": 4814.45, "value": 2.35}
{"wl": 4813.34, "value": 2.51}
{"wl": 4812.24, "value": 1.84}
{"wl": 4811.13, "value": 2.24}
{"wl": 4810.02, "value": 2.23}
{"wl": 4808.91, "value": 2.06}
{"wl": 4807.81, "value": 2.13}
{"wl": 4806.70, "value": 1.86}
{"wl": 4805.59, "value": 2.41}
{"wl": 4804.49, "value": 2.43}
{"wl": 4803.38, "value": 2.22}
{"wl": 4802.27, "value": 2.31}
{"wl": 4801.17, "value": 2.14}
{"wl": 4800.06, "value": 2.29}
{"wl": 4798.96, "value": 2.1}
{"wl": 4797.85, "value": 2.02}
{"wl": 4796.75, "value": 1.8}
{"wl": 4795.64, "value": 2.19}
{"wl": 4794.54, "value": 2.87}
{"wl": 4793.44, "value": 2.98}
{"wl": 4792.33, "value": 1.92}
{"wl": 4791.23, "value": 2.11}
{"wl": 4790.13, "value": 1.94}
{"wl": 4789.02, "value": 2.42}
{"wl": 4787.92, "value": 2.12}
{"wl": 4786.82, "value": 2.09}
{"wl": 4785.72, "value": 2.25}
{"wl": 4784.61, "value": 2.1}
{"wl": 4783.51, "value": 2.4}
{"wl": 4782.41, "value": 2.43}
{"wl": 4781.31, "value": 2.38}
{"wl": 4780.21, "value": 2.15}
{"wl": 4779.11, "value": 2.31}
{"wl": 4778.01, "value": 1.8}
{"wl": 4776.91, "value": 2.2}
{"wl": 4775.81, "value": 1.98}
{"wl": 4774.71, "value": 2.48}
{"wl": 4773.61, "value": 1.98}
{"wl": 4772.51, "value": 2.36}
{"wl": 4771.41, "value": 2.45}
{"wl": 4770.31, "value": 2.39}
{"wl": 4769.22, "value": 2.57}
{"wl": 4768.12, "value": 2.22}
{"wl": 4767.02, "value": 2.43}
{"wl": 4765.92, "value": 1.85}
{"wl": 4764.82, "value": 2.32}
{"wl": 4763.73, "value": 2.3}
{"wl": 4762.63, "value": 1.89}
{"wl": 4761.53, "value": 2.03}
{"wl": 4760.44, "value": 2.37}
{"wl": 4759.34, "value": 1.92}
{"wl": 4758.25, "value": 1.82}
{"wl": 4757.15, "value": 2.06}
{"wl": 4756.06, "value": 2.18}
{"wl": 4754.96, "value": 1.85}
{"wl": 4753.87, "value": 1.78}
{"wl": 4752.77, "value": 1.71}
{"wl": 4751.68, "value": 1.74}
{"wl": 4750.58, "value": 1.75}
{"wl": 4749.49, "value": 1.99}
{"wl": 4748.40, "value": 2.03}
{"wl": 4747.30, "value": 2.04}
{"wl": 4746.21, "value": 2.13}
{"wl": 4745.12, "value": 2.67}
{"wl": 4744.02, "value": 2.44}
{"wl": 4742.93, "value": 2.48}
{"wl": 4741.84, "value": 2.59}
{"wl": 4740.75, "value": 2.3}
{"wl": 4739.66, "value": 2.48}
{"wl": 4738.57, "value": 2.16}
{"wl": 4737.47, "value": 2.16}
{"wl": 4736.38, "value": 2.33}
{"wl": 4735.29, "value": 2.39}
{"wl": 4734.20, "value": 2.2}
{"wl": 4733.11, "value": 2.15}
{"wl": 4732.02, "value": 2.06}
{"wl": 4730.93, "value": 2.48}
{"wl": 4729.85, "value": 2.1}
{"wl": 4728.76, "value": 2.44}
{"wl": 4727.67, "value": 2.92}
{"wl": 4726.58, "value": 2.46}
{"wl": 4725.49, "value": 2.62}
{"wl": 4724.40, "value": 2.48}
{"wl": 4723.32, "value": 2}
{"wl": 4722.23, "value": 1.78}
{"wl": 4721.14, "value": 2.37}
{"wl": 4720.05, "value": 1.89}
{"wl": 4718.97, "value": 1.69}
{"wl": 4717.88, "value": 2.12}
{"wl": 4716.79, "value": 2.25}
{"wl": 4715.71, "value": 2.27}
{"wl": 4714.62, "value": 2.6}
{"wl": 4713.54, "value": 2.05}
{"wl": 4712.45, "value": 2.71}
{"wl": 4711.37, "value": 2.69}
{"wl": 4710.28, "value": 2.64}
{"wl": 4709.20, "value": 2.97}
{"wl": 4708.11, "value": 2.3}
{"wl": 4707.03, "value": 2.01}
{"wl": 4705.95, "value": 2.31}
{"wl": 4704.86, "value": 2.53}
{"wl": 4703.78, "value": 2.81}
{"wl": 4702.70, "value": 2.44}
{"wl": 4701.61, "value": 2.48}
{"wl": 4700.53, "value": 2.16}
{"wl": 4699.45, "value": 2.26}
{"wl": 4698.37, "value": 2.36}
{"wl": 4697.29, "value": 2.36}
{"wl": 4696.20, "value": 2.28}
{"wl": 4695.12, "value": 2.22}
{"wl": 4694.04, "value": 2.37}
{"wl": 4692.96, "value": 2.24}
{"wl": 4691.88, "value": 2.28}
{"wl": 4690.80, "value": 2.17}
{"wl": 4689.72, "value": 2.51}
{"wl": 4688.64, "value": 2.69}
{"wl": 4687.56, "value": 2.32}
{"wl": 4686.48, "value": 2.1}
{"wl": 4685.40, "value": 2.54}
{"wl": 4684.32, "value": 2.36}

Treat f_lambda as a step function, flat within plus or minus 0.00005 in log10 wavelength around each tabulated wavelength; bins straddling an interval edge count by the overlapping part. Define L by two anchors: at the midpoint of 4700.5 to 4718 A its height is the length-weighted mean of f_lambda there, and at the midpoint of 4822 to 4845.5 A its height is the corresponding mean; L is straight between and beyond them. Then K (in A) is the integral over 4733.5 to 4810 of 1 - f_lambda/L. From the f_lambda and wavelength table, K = 5.98 A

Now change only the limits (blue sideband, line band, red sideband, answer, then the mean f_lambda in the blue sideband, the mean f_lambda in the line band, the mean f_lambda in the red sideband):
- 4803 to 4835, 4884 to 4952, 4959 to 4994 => 3.3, 2.33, 2.43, 2.68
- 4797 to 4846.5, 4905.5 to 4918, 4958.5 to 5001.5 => 0.1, 2.28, 2.48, 2.65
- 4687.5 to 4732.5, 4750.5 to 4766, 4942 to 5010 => 2.7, 2.35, 1.98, 2.6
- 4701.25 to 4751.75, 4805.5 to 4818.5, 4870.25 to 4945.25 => 0.8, 2.31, 2.21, 2.42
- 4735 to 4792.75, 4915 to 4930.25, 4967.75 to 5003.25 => 0.6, 2.17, 2.39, 2.63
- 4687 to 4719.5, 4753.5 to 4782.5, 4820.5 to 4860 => 2.3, 2.37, 2.17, 2.33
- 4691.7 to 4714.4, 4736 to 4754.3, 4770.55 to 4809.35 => 1.2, 2.41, 2.16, 2.22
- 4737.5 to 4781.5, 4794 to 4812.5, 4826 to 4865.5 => 0.5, 2.16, 2.19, 2.33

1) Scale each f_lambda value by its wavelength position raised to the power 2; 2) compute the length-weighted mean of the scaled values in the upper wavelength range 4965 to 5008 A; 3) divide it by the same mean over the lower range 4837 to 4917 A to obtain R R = 1.2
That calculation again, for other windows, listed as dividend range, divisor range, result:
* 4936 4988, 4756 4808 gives 1.28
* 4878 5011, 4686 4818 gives 1.21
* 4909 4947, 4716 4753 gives 1.21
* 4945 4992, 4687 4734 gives 1.26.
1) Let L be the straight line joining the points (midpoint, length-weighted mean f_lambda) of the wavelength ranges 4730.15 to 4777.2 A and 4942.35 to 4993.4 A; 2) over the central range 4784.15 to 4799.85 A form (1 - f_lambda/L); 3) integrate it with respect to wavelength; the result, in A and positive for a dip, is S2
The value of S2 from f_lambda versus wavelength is 0.4 A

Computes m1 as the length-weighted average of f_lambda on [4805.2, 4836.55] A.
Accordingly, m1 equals 2.35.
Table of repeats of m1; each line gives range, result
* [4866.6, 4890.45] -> 2.39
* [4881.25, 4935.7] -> 2.41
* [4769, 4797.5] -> 2.25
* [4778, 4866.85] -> 2.29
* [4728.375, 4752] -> 2.24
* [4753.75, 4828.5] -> 2.23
